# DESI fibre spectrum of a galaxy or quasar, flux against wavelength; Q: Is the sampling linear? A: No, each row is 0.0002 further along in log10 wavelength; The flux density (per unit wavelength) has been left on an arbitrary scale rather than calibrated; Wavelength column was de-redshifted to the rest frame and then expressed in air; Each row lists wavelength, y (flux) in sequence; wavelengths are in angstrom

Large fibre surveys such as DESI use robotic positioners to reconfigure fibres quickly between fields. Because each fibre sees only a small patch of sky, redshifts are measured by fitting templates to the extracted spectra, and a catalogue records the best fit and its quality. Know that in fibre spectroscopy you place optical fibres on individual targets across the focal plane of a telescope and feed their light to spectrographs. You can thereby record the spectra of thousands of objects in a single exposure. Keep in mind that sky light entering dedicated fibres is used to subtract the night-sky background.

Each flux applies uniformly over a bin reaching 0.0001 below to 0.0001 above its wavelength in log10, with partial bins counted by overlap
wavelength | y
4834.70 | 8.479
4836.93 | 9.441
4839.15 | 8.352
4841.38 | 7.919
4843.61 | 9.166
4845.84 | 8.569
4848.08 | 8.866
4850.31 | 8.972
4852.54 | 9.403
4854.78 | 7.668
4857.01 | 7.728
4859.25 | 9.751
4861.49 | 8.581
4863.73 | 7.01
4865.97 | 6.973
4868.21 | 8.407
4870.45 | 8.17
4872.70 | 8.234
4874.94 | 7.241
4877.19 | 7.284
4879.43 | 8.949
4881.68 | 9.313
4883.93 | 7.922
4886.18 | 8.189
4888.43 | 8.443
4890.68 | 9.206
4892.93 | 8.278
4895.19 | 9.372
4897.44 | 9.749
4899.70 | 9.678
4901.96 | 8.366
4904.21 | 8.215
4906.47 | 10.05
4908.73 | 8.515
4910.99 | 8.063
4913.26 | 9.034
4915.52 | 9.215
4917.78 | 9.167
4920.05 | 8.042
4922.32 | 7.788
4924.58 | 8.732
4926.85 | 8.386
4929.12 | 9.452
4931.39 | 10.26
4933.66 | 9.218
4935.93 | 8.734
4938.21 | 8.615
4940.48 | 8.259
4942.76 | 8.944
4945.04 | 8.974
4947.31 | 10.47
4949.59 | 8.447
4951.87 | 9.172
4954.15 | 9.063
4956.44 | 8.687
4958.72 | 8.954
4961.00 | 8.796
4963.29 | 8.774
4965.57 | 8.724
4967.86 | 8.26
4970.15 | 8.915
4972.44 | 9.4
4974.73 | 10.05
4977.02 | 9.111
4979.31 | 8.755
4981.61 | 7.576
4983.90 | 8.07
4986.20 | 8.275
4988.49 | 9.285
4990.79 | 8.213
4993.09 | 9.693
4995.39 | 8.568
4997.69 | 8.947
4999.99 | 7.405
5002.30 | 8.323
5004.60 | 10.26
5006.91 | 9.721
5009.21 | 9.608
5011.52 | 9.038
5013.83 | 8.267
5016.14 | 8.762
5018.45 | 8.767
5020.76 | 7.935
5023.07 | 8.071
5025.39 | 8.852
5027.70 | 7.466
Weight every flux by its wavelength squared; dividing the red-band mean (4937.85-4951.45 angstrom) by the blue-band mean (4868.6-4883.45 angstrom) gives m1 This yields 1.1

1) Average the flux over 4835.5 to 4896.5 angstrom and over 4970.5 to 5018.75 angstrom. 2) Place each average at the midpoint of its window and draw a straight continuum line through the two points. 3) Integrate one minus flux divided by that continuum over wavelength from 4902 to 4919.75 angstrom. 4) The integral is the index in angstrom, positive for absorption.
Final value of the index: -0.5 angstrom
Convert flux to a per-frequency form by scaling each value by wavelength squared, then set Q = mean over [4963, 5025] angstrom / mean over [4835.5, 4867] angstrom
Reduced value 1.10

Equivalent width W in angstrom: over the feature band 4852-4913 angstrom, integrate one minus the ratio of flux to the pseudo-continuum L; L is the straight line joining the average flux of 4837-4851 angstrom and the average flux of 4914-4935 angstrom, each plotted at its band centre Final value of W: 2.29 angstrom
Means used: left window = 8.69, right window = 8.92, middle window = 8.47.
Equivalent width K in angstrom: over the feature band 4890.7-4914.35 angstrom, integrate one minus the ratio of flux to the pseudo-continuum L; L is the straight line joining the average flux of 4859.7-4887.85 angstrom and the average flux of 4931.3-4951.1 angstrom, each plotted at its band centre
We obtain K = -1.3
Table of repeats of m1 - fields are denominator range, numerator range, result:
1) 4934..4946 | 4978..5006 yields 1.01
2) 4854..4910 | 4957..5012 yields 1.09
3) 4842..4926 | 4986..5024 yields 1.08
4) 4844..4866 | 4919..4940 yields 1.07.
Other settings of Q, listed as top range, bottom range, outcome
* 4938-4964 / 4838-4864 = 1.09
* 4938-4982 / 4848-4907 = 1.09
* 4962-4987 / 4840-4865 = 1.08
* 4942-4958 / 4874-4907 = 1.08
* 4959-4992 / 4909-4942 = 1.02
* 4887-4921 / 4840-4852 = 1.04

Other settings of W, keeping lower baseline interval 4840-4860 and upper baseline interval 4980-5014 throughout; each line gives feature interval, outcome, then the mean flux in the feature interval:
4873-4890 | 0.88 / 8.22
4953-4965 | -0.16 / 8.85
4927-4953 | -1.17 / 9.11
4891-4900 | -0.56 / 9.22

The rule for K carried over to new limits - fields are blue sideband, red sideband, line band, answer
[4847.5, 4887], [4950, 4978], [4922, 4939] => -0.5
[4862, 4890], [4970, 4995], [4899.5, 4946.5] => -2.5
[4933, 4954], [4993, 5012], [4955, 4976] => 0.1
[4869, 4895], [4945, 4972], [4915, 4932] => -0.3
